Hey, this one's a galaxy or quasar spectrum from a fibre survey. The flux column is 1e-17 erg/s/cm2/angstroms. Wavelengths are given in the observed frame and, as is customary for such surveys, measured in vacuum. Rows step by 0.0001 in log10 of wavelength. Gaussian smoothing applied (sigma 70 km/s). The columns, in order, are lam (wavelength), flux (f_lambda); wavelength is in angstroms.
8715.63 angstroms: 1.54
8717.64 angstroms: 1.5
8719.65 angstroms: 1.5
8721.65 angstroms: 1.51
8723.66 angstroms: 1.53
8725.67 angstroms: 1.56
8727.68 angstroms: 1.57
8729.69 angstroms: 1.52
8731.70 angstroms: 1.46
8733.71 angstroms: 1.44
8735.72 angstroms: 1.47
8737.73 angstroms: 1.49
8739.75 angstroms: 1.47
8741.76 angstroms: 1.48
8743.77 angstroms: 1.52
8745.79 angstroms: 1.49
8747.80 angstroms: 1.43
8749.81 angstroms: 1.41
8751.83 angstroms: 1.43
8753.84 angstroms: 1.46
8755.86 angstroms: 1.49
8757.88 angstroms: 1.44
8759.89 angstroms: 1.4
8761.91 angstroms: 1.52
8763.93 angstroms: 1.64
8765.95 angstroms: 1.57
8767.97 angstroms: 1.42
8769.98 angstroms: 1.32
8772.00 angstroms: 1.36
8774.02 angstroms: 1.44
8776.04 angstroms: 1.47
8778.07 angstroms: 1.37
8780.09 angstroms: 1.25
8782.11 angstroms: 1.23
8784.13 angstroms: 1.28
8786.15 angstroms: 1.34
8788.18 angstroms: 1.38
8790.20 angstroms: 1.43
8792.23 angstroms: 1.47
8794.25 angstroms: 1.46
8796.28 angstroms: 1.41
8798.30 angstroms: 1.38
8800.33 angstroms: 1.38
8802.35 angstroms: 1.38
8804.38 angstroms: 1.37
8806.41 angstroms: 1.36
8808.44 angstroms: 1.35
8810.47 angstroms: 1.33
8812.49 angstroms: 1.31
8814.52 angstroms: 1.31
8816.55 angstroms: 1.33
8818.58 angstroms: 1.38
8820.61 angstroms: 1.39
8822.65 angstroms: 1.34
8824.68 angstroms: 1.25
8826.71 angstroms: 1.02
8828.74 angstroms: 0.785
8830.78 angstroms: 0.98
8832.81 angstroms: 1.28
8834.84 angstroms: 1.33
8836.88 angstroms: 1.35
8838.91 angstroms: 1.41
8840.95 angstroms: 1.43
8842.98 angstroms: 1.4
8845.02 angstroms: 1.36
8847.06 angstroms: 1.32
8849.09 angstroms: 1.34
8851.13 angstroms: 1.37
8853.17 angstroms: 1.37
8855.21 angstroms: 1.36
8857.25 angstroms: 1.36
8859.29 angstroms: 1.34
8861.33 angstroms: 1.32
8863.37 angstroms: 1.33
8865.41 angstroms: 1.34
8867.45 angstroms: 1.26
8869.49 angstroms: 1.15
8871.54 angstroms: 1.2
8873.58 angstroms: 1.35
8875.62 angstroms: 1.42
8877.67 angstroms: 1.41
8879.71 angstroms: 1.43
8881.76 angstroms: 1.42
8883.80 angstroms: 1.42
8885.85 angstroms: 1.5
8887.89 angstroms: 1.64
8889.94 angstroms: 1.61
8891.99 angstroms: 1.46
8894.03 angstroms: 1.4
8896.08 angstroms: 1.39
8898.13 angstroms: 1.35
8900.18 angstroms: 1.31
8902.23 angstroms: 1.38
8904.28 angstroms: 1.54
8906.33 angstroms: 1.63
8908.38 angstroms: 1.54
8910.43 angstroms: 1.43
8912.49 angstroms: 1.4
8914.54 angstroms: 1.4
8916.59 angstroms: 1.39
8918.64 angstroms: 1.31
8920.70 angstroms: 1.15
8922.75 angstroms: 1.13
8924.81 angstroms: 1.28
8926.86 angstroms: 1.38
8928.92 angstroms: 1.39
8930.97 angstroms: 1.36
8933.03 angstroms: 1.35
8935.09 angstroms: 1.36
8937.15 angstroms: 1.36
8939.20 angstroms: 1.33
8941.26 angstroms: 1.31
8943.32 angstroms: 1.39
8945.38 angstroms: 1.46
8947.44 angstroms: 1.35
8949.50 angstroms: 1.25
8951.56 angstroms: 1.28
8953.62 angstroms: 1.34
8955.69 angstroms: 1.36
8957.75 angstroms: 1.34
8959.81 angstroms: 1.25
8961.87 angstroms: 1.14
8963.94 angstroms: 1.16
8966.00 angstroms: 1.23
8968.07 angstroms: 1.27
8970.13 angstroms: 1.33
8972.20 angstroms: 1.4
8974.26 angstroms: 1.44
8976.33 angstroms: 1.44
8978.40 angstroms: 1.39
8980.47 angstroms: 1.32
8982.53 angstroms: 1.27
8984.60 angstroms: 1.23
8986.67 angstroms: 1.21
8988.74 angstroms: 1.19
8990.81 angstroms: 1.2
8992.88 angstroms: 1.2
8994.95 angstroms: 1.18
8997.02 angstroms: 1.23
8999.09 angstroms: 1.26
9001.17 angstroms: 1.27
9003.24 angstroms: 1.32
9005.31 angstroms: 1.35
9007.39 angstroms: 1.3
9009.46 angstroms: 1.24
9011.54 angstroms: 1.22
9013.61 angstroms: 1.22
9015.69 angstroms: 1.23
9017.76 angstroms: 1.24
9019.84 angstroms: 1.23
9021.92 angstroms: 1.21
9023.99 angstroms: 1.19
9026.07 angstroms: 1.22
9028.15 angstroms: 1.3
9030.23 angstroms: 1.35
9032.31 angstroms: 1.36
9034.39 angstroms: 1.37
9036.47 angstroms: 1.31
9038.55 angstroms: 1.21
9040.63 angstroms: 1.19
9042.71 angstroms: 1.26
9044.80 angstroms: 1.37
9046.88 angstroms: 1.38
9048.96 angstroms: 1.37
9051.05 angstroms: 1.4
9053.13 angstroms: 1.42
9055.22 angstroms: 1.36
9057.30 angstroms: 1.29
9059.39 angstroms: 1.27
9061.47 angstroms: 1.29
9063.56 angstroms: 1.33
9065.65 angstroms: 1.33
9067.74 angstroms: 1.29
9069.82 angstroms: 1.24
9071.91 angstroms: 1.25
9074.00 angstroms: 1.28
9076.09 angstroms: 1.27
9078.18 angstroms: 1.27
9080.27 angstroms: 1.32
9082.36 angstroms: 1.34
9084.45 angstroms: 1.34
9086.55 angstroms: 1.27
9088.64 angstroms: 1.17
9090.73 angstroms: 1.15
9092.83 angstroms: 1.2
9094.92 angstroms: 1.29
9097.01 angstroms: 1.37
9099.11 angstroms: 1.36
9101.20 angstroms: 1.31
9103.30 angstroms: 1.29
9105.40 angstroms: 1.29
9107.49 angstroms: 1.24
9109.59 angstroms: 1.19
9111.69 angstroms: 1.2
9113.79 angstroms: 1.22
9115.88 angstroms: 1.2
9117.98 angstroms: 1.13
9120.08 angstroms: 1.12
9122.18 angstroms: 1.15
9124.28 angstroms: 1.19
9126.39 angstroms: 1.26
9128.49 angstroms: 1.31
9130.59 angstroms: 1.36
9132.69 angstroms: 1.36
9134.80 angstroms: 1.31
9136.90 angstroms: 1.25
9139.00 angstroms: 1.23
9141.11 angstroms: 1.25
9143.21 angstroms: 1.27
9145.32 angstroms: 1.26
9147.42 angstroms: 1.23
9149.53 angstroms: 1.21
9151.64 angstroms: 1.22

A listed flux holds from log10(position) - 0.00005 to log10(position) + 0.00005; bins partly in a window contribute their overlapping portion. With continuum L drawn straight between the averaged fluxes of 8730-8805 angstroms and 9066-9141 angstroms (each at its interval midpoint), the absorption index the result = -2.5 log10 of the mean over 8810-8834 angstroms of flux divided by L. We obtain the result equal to 0.146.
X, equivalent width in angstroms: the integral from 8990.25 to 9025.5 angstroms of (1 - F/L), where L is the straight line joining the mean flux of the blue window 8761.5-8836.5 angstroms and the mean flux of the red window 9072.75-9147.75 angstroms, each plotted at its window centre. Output 1.2 angstroms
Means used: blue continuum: 1.34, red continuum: 1.26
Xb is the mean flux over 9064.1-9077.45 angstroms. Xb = 1.28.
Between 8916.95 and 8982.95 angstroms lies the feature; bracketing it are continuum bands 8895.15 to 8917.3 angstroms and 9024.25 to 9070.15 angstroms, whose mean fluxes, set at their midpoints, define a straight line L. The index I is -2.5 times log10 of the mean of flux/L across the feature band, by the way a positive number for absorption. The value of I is 0.063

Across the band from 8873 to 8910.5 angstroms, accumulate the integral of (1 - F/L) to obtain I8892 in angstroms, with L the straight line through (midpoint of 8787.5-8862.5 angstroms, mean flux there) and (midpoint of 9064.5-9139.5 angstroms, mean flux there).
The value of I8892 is -4.1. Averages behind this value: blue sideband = 1.33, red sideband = 1.26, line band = 1.46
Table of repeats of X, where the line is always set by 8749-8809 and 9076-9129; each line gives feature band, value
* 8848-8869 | 0.5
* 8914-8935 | 0.3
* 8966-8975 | -0.2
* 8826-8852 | 2.2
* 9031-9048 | -0.4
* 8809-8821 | 0.4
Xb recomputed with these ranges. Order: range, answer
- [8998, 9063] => 1.29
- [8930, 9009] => 1.3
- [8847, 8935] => 1.38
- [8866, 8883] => 1.33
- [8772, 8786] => 1.34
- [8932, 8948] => 1.36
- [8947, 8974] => 1.29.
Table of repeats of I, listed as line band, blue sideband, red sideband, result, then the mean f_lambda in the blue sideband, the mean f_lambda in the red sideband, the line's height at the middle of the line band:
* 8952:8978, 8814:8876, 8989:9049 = -0.03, 1.29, 1.27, 1.27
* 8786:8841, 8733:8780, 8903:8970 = 0.08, 1.45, 1.34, 1.42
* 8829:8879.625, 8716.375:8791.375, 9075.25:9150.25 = 0.06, 1.45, 1.26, 1.39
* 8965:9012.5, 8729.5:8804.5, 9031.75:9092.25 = 0.04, 1.43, 1.3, 1.33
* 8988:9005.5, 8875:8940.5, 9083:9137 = 0.08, 1.4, 1.25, 1.34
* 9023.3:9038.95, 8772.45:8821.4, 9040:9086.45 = 0.02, 1.37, 1.31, 1.32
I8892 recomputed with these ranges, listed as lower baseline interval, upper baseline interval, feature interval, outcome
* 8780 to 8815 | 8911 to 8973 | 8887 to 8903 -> -1.3 angstroms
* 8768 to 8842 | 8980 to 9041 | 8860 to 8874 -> 0.3 angstroms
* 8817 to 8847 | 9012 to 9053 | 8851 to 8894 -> -3.8 angstroms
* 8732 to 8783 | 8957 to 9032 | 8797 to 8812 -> 0.5 angstroms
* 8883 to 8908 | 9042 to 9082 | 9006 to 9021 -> 1.3 angstroms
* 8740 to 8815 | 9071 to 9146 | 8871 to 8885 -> -0.2 angstroms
